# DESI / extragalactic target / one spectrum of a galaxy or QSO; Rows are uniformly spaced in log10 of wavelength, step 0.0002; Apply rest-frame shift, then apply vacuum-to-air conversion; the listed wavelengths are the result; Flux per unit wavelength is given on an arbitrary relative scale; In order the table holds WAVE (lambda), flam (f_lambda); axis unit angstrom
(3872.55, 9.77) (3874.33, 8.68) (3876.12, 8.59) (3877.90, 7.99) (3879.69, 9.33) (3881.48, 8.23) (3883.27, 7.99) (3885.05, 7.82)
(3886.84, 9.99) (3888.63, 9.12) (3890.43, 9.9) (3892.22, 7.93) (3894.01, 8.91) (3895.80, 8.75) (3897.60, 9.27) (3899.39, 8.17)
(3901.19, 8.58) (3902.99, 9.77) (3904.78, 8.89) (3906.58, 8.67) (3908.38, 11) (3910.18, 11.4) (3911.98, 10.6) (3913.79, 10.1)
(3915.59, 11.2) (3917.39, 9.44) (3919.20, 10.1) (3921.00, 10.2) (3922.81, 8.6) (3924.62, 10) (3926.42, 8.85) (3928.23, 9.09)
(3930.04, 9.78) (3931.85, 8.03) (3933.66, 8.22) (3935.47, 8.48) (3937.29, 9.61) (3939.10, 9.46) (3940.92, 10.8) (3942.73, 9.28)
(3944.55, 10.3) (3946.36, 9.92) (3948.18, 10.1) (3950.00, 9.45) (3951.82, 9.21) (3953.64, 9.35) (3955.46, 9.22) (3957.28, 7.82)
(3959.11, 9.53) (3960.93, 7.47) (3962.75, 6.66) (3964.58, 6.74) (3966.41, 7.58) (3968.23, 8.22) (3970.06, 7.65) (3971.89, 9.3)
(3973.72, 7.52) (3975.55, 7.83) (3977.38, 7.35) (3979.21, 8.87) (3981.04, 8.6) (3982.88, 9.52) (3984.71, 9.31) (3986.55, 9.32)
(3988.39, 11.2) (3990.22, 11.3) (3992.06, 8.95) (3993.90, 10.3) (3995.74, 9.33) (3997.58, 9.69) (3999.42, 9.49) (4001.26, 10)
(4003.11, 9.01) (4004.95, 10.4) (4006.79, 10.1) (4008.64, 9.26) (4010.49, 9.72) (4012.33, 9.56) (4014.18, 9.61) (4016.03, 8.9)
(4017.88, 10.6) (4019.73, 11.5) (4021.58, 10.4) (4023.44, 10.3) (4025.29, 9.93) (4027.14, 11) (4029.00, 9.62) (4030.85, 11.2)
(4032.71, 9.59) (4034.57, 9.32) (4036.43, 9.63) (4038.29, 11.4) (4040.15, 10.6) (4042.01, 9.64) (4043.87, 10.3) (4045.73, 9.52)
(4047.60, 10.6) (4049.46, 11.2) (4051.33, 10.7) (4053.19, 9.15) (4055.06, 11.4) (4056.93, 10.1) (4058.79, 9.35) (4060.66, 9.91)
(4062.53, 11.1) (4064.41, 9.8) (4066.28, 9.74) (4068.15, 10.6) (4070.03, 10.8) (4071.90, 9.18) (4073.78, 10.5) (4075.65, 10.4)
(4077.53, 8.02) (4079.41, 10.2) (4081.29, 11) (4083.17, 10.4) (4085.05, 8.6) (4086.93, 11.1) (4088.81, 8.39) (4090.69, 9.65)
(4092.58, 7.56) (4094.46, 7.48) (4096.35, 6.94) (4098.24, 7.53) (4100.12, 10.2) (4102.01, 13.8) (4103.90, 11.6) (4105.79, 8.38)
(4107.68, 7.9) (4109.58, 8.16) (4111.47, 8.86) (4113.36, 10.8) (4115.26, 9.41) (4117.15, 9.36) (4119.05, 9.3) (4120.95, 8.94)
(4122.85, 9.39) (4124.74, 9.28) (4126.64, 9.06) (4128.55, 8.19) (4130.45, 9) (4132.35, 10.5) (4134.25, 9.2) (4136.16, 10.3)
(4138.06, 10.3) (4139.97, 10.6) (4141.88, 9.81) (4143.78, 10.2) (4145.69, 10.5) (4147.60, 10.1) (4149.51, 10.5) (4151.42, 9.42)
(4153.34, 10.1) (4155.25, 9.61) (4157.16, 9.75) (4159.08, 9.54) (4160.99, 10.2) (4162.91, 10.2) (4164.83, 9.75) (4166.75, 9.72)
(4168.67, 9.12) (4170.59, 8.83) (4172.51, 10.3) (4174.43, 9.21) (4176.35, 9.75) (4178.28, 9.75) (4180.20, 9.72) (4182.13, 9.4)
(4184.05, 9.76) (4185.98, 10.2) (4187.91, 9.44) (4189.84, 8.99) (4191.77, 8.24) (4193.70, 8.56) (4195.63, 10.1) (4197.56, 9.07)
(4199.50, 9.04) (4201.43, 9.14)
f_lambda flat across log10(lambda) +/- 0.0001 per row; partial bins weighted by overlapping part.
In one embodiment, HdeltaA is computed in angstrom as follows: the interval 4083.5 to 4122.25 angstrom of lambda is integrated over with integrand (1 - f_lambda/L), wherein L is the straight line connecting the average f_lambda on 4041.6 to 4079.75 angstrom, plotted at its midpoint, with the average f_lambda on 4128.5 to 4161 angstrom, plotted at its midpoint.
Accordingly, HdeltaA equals 3.1 angstrom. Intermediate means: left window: 10.1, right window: 9.92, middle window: 9.22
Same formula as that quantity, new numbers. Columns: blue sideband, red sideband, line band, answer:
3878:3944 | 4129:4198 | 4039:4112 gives -1.5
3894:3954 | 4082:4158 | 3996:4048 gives -2.7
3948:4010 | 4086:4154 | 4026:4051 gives -3.0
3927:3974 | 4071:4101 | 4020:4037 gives -2.1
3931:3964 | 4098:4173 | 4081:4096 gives 0.7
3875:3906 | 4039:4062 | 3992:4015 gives 0.3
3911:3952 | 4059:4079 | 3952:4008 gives 4.7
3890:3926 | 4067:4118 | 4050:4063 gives -1.0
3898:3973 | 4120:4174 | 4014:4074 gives -4.8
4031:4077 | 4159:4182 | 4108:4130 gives 1.7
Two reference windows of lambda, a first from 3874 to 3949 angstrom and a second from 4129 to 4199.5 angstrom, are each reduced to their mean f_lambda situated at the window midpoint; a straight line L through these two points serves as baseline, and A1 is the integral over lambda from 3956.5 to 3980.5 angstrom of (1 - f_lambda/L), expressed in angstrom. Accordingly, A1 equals 3.8 angstrom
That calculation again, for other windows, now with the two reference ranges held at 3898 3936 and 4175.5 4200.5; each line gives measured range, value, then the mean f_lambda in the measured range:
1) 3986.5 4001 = -0.8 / 9.99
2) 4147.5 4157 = -0.5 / 9.92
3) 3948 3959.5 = 0.4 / 9.17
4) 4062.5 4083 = -1.4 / 10.1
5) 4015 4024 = -0.8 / 10.3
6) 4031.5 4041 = -0.7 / 10.1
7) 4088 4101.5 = 1.4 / 8.43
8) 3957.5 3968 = 2.0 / 7.65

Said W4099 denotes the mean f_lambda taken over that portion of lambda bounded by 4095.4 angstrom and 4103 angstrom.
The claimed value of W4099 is 9.63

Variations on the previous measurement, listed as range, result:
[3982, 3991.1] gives 10.1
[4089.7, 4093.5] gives 8.6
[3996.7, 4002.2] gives 9.72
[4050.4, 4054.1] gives 9.95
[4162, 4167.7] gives 9.88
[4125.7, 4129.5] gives 8.61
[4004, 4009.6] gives 9.91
